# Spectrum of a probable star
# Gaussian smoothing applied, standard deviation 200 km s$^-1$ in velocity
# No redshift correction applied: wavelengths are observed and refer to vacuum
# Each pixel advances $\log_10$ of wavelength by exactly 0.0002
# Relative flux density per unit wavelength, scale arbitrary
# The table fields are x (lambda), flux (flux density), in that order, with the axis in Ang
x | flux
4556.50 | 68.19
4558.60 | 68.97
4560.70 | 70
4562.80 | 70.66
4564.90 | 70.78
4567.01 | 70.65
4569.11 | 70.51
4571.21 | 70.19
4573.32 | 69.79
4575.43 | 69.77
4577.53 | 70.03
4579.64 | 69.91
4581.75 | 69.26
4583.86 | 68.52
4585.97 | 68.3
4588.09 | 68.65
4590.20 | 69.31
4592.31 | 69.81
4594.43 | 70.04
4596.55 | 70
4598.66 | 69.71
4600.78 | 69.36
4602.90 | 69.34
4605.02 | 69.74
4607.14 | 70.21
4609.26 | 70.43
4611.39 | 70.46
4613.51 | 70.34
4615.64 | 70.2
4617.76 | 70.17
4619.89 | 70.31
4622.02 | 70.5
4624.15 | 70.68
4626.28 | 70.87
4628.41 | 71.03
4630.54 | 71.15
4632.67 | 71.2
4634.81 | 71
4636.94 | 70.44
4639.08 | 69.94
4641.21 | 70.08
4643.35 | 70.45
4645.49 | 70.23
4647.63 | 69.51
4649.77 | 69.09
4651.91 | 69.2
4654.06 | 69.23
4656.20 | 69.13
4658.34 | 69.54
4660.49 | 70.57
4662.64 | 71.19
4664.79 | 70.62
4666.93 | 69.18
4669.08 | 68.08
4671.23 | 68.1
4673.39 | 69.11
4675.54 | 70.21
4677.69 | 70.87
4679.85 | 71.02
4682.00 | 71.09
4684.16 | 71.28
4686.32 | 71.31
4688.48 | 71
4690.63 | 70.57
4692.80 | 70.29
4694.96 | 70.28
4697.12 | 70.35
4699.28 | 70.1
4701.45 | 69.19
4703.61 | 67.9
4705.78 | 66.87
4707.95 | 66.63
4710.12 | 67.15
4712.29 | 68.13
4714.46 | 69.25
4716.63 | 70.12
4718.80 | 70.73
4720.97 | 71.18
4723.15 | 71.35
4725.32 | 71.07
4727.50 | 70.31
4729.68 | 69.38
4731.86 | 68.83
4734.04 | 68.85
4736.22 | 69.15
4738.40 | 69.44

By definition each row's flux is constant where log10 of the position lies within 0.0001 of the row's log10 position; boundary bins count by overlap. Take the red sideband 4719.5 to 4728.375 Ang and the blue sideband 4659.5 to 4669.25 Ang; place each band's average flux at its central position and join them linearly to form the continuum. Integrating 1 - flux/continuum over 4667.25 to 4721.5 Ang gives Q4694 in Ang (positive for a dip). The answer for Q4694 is 0.7 Ang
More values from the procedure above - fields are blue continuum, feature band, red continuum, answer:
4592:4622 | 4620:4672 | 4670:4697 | 0.1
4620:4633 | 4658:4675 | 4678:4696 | 0.3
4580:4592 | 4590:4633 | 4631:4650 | -0.4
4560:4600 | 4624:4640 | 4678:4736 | -0.2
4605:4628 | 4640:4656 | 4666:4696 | 0.1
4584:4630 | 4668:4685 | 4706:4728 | -0.1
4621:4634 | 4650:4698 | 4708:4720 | -0.2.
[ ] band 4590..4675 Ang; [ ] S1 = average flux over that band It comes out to 70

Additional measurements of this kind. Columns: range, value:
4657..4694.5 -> 70.2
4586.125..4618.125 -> 69.8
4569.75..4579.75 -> 70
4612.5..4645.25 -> 70.5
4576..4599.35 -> 69.4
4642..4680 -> 69.7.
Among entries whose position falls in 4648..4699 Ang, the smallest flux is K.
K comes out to 68.08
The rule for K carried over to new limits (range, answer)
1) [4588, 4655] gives 68.65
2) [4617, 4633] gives 70.17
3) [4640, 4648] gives 69.51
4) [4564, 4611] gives 68.3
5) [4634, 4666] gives 69.09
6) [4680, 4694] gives 70.29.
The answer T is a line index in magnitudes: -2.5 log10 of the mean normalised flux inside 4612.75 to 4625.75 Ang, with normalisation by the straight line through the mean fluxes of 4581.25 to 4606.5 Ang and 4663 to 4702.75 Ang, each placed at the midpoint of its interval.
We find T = -0.01 mag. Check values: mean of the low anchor 69.4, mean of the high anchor 70.2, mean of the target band 70.4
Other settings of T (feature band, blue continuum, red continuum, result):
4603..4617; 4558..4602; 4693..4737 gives -0.01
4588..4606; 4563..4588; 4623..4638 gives 0.01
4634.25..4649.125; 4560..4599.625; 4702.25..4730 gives -0.01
